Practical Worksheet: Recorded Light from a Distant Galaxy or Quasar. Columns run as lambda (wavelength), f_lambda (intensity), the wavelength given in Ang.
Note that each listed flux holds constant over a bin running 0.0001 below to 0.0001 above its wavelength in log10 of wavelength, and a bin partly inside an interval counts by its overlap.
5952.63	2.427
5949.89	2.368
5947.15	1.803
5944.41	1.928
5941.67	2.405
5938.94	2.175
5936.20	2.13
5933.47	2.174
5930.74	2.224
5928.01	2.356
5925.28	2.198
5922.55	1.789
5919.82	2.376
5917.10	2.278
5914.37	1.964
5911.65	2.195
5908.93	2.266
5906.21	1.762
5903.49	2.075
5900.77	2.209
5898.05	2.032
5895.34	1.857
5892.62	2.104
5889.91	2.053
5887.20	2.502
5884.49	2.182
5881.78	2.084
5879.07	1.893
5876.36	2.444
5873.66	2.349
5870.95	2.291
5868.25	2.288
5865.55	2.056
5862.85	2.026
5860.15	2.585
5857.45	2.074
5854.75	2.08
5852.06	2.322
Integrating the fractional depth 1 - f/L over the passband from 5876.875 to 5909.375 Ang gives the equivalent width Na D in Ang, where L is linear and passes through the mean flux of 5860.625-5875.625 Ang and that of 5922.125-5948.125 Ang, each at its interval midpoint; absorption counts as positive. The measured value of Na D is 1.6 Ang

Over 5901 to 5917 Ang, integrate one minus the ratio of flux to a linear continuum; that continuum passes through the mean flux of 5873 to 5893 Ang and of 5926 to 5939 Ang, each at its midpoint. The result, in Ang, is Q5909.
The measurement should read 0.9 Ang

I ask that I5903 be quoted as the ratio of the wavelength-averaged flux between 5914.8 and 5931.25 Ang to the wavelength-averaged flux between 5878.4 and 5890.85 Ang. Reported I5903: 1.01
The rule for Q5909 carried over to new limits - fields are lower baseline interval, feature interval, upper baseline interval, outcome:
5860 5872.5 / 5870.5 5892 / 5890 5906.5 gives -0.9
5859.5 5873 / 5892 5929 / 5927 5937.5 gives 2.0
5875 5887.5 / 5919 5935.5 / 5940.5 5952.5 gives -0.1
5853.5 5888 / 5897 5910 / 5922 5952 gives 0.7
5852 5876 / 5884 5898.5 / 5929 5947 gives 0.5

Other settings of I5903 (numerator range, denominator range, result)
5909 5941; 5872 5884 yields 0.99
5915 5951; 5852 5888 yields 0.97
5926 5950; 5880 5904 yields 1.02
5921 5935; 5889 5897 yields 1.07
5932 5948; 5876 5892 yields 0.97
